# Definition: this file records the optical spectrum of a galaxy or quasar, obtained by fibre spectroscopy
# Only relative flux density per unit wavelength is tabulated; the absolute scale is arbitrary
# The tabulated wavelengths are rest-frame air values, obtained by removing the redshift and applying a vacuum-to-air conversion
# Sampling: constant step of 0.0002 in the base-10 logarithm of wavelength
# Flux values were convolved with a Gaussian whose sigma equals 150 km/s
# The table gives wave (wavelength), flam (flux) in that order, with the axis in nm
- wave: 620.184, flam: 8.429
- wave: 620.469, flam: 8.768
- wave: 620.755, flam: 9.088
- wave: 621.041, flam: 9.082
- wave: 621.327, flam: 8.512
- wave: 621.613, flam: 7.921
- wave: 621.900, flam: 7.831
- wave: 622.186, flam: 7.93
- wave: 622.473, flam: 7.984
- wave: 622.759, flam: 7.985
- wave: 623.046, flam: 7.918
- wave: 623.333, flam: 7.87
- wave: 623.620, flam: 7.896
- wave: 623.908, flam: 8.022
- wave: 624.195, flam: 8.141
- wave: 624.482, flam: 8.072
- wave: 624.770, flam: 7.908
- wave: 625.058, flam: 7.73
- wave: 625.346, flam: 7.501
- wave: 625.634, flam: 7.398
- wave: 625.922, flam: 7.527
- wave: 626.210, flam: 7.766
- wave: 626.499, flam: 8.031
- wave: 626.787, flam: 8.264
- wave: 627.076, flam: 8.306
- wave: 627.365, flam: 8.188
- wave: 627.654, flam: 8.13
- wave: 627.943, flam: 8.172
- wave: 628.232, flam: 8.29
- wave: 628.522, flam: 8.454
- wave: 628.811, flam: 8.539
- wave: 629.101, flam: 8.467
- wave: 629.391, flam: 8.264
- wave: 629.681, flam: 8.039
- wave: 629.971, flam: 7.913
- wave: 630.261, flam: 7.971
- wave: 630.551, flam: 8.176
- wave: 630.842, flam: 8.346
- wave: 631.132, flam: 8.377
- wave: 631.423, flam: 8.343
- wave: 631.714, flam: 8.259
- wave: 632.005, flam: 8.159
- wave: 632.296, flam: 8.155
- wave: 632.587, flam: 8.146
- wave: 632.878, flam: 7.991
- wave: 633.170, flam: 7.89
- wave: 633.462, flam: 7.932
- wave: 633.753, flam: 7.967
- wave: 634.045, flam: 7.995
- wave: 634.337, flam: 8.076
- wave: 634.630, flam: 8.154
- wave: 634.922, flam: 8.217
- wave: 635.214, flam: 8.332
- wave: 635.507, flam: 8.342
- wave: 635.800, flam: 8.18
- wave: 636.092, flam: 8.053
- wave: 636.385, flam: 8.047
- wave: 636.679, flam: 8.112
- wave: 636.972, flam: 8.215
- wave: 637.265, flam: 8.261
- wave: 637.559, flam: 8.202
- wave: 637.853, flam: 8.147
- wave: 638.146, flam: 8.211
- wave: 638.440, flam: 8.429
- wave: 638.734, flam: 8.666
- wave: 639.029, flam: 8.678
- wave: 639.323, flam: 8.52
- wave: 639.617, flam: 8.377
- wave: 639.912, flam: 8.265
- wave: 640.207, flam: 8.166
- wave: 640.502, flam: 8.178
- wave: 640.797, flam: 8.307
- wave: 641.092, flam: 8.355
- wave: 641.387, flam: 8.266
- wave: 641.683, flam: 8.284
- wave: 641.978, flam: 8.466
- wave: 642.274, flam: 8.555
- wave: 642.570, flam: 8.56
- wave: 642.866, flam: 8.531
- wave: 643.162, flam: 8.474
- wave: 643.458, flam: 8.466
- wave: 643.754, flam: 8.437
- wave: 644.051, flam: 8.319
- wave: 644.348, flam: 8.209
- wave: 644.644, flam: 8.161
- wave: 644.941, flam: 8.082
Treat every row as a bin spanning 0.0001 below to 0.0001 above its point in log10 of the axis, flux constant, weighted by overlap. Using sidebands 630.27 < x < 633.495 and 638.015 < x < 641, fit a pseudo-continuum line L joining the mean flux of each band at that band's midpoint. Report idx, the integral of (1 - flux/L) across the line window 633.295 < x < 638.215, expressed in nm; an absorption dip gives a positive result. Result 0.08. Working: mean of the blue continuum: 8.16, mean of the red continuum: 8.38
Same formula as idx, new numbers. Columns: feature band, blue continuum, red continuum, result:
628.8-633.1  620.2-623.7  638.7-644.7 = 0.061 nm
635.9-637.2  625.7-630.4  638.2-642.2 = 0.029 nm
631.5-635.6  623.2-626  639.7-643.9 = -0.005 nm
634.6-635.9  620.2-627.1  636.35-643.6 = 0.002 nm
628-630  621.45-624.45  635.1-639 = -0.052 nm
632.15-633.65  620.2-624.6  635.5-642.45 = 0.045 nm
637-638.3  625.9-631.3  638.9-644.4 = 0.019 nm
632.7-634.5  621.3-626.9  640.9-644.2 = 0.042 nm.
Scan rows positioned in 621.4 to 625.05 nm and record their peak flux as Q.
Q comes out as 8.141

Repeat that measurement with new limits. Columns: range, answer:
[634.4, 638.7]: 8.429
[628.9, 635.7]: 8.467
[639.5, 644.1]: 8.56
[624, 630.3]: 8.539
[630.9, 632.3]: 8.377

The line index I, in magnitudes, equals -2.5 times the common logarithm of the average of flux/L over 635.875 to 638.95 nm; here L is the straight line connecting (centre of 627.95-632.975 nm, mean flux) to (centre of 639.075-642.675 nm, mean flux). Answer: 0.01 mag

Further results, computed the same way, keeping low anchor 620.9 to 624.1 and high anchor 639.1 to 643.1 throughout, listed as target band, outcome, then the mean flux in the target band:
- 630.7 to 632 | -0.01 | 8.31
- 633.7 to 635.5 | 0.02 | 8.15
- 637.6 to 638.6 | 0.01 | 8.27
